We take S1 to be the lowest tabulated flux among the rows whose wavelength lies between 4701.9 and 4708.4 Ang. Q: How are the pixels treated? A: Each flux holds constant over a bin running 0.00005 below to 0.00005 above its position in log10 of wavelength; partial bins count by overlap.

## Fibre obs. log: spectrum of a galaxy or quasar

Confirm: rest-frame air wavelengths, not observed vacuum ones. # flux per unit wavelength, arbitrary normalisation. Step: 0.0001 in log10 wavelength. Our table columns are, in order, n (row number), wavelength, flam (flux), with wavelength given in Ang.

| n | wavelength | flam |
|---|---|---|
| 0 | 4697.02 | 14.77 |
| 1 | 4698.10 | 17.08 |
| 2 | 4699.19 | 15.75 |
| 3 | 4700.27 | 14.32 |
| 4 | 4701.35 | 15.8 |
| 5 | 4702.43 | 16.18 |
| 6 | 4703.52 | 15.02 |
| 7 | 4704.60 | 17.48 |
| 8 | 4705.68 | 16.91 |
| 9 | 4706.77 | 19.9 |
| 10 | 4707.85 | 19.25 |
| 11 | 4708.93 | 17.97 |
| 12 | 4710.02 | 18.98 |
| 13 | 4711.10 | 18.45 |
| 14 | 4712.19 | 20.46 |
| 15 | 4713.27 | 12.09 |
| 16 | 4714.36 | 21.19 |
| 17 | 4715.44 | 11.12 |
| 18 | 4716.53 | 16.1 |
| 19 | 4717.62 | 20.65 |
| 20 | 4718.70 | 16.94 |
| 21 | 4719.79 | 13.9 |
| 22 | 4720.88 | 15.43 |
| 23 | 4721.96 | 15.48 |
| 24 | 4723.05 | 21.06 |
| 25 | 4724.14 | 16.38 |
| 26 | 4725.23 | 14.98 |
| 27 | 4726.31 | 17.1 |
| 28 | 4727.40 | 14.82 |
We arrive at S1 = 15.02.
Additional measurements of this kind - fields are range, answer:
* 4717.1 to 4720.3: 13.9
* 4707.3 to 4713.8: 12.09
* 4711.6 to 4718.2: 11.12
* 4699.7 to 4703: 14.32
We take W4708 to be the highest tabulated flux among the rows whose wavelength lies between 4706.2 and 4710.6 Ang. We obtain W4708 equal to 19.9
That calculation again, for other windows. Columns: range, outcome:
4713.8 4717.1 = 21.19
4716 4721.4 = 20.65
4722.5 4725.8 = 21.06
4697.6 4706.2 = 17.48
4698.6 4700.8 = 15.75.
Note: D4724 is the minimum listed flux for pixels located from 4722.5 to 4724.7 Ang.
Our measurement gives 16.38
